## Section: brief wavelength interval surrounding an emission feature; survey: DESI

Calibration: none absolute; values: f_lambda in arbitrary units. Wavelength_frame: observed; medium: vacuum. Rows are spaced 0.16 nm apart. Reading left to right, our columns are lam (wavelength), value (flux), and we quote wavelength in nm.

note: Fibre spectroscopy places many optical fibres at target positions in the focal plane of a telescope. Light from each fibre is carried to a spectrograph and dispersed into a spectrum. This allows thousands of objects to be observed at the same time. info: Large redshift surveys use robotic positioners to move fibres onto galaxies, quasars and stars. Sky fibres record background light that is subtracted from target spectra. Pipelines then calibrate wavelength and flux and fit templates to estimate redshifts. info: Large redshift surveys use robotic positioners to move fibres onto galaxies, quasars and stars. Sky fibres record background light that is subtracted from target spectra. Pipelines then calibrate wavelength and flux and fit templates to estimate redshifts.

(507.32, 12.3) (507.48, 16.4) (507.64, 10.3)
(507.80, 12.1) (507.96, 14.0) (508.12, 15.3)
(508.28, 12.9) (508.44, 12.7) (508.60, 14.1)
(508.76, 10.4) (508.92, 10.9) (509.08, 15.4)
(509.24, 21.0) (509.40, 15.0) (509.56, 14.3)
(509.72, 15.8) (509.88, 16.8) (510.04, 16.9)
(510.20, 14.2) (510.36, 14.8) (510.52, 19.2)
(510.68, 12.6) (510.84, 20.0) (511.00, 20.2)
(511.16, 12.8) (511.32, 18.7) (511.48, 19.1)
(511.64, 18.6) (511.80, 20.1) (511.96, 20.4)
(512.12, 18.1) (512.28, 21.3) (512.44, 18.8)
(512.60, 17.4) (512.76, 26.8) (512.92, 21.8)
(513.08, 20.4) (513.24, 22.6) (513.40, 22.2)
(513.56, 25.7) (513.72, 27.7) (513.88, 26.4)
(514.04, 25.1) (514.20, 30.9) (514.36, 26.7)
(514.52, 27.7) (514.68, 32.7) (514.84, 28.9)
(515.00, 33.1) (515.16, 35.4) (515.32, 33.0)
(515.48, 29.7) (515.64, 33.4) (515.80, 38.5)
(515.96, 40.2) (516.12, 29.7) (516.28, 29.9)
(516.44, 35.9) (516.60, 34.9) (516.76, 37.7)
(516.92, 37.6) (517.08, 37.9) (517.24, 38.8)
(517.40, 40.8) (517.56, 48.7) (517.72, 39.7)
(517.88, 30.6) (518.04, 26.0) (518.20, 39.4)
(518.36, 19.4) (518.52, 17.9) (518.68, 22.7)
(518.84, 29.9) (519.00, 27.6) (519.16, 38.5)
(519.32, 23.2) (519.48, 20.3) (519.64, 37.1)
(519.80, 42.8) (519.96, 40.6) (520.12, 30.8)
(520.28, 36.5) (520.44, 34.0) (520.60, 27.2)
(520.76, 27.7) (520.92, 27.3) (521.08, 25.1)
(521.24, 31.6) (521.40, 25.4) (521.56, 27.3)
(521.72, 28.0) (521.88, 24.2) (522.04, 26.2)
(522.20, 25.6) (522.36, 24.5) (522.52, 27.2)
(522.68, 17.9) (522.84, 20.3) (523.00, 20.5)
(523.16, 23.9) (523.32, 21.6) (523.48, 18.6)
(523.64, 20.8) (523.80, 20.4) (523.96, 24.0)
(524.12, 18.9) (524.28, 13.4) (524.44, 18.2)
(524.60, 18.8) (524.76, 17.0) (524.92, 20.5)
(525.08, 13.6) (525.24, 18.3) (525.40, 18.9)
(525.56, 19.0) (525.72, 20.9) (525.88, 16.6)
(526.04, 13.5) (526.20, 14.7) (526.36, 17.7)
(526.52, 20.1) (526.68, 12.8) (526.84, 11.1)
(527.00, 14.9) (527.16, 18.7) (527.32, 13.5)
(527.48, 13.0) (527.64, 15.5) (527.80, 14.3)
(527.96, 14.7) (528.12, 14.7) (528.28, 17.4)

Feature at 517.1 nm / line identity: C IV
